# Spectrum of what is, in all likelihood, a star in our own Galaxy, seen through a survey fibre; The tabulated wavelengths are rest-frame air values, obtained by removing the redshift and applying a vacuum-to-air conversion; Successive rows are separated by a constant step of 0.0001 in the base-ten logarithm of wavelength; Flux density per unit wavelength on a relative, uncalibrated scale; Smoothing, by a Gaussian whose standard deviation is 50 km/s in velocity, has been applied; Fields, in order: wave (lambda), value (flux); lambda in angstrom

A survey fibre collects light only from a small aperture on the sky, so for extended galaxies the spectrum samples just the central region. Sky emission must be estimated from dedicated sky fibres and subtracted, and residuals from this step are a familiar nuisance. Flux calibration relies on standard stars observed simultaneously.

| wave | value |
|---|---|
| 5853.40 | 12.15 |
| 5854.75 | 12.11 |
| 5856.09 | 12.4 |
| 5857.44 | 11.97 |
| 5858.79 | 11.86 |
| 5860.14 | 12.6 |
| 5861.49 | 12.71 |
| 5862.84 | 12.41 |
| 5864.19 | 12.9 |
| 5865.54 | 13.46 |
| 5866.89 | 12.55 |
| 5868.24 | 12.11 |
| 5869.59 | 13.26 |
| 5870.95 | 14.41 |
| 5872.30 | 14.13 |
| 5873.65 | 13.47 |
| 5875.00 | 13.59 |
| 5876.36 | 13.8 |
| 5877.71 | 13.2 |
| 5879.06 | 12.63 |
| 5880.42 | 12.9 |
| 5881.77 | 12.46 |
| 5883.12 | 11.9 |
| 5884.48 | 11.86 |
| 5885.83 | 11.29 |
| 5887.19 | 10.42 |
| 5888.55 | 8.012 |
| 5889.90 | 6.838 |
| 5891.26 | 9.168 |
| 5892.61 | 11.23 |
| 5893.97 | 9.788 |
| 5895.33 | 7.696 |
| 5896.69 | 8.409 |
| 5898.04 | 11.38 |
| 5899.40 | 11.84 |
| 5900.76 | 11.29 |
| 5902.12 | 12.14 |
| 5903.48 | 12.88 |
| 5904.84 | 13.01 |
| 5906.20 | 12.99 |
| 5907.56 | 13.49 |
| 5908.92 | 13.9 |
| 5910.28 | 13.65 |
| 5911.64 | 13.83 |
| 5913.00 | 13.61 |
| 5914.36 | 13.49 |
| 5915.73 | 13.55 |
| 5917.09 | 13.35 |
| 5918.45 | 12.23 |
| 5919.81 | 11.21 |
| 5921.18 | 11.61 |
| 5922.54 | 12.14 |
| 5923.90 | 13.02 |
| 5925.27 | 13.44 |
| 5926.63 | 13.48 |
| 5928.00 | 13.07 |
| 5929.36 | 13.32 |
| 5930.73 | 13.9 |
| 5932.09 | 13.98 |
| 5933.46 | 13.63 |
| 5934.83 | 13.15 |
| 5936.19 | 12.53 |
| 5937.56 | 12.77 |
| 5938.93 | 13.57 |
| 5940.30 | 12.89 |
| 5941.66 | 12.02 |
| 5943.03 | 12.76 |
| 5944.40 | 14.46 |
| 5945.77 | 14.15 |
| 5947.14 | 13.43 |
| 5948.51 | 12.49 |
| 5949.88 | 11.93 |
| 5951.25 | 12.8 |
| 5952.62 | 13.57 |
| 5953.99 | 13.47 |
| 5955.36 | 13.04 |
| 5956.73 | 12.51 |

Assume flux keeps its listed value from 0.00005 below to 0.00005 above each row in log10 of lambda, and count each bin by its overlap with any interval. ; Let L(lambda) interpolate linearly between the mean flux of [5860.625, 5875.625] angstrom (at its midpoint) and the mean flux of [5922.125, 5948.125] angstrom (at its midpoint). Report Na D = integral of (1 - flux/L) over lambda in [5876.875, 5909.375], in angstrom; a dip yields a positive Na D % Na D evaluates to 4.7 angstrom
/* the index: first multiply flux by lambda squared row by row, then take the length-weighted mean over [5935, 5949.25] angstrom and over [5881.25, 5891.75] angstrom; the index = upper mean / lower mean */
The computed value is 1.31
